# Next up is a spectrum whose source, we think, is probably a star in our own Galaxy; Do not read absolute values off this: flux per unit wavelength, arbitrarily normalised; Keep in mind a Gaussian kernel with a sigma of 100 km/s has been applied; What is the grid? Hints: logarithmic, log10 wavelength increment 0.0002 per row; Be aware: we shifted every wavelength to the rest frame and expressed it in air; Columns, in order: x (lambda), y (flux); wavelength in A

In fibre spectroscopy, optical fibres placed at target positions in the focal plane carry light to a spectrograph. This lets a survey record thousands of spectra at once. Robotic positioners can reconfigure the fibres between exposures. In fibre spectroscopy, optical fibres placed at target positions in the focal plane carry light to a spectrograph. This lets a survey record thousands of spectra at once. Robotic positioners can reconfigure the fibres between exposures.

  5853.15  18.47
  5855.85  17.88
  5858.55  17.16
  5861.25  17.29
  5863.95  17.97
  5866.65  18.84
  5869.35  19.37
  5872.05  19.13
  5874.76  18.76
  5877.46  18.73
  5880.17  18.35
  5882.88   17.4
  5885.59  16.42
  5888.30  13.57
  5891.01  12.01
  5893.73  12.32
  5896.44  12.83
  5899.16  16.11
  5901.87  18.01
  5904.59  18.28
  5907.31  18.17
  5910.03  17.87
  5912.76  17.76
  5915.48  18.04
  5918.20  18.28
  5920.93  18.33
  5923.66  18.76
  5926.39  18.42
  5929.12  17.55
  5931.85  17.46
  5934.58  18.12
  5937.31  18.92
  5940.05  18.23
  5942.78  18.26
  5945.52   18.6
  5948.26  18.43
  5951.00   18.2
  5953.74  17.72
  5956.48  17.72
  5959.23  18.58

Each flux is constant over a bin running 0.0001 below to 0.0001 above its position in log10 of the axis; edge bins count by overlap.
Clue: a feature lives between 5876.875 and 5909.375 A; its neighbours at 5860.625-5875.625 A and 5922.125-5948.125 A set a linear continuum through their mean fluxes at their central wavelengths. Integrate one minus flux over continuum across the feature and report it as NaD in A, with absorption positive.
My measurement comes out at 4.4 A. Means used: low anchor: 18.6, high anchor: 18.3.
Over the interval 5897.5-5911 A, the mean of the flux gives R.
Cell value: 17.6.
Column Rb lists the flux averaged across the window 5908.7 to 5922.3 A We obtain 18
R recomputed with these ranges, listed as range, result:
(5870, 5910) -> 16.5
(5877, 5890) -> 16.6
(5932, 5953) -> 18.3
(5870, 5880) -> 18.8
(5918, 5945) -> 18.2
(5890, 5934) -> 17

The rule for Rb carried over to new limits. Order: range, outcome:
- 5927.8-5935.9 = 17.7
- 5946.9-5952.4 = 18.3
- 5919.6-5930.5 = 18.3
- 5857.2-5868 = 17.8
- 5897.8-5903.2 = 17.1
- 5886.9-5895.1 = 12.7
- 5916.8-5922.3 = 18.3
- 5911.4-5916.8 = 17.9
